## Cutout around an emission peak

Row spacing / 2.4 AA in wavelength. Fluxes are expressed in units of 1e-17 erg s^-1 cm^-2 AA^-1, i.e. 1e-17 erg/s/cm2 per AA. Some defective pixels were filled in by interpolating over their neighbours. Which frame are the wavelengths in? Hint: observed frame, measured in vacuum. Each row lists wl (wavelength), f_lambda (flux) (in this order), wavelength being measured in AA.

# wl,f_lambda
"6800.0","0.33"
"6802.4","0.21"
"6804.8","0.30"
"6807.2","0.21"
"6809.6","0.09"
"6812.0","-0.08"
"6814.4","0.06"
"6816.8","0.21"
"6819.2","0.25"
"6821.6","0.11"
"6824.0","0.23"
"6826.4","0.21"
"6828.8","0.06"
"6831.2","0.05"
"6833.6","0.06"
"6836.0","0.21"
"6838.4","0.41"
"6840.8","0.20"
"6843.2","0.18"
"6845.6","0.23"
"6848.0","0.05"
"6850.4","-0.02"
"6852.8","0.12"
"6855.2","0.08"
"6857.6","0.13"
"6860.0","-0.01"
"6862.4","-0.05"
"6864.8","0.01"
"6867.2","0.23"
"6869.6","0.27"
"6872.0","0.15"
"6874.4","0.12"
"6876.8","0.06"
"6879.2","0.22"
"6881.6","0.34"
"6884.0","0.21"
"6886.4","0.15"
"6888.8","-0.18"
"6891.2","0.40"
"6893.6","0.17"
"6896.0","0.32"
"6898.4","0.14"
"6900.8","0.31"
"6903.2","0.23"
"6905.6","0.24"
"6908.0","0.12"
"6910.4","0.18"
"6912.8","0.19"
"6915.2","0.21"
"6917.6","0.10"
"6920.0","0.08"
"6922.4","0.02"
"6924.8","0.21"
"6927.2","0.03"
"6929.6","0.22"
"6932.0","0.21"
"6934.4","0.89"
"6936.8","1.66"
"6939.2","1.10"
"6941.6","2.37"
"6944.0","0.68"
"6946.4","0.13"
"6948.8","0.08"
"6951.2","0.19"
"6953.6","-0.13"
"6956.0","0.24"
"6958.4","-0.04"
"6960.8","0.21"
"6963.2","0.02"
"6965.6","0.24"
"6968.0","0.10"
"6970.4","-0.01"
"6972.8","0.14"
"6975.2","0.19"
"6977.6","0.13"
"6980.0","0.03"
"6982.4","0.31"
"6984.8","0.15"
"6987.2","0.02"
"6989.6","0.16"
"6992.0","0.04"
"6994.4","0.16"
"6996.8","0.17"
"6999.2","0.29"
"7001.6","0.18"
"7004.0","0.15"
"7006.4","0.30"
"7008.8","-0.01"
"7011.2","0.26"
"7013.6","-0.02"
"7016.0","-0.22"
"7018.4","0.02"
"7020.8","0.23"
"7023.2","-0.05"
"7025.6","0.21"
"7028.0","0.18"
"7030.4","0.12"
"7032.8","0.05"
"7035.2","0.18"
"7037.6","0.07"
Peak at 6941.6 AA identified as [O II] 3727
